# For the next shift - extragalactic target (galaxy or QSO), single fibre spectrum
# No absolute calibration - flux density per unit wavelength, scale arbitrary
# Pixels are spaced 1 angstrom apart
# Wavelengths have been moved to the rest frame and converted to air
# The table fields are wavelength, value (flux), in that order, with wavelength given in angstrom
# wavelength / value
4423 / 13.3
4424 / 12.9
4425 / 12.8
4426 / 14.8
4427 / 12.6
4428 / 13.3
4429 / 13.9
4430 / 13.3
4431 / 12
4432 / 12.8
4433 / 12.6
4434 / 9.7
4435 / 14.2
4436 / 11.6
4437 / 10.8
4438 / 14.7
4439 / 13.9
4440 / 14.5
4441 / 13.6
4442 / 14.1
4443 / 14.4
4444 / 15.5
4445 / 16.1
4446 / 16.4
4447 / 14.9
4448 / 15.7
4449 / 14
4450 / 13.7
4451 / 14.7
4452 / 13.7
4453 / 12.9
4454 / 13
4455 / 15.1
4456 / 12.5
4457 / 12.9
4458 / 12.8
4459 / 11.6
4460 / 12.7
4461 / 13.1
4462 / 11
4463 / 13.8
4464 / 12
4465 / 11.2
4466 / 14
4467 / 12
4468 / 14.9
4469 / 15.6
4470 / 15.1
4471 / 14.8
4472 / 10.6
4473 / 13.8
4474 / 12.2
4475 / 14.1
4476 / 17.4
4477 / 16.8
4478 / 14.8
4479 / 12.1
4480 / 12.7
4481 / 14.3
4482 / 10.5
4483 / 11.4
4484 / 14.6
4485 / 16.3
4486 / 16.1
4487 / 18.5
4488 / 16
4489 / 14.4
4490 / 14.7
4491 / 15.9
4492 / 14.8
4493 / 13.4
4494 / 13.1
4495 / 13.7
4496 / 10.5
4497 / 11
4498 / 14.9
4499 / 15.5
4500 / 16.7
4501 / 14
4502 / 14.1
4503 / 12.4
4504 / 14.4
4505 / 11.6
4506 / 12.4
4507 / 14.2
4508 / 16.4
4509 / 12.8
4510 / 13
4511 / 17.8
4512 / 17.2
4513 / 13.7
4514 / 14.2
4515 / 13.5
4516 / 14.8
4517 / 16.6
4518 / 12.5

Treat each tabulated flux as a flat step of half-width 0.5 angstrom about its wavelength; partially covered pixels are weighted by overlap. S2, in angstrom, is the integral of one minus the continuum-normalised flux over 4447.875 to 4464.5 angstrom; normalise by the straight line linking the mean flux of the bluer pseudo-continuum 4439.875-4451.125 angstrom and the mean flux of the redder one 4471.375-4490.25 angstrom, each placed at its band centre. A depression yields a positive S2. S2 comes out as 1.7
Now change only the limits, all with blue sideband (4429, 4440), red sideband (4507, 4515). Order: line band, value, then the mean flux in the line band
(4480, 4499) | 0.2 angstrom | 14.1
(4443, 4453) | -1.3 angstrom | 14.8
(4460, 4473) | 0.4 angstrom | 13.2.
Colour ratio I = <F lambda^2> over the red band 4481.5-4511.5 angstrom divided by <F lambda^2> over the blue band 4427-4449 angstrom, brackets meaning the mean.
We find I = 1.06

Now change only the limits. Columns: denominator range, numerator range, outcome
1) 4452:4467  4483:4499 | 1.15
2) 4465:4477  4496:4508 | 0.99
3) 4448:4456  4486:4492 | 1.16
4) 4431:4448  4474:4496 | 1.07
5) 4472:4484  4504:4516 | 1.07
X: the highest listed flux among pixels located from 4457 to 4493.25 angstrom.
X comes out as 18.5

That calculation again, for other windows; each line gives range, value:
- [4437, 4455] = 16.4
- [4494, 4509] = 16.7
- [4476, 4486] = 17.4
